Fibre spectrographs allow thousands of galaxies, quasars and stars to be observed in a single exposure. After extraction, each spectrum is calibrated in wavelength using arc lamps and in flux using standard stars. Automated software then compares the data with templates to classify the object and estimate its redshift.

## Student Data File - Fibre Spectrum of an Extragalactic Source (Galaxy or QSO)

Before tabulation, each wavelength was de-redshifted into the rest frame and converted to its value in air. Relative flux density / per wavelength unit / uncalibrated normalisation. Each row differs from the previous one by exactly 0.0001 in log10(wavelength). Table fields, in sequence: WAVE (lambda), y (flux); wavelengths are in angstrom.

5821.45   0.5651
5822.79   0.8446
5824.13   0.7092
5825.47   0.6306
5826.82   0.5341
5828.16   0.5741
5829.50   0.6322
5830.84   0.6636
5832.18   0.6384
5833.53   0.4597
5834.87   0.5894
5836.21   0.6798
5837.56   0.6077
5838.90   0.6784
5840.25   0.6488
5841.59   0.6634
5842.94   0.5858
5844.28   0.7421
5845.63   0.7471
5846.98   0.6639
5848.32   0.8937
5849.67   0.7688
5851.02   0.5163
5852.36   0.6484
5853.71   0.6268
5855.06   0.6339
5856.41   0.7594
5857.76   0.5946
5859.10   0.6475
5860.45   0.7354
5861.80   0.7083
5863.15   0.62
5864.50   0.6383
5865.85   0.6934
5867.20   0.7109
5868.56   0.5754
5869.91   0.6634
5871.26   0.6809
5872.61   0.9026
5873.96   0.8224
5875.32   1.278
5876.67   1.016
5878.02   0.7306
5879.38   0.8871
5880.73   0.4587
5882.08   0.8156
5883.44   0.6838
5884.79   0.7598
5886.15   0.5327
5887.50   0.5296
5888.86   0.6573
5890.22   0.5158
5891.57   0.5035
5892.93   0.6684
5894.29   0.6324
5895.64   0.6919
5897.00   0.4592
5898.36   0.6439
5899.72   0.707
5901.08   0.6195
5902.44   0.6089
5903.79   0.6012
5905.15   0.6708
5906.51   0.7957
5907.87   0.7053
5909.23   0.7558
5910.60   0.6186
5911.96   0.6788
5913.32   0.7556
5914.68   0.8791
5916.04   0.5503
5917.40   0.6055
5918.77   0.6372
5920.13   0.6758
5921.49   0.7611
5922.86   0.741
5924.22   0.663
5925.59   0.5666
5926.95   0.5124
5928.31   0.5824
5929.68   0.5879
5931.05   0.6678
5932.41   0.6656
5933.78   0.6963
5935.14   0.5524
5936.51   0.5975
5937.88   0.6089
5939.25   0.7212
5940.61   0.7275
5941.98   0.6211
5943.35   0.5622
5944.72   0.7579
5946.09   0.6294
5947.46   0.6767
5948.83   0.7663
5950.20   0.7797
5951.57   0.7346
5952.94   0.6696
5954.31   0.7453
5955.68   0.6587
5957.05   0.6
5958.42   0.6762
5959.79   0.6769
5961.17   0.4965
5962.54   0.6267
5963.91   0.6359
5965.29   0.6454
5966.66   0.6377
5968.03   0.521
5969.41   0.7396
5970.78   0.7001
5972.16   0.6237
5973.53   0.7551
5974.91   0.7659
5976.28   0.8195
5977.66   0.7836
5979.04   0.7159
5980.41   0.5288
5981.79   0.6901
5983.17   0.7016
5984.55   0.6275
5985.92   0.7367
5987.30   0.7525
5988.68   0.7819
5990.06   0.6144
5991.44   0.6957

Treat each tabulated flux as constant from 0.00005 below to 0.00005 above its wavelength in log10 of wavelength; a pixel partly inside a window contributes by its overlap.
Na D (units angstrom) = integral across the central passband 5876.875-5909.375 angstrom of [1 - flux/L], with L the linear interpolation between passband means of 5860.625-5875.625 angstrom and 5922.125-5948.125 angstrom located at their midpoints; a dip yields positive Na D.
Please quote 2.2 angstrom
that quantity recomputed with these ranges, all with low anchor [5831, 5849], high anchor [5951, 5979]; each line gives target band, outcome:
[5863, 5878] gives -2.7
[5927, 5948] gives 1.0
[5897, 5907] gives 0.3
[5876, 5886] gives -1.3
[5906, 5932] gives 0.0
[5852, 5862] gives -0.1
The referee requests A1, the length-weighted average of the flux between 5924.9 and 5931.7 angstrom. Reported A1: 0.583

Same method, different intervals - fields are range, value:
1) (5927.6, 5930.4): 0.584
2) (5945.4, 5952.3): 0.717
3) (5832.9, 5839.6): 0.604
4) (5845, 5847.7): 0.709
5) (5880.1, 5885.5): 0.681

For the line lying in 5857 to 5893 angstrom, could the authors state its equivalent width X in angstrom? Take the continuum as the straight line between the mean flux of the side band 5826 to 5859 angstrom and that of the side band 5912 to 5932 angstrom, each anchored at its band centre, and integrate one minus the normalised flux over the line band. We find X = -3.0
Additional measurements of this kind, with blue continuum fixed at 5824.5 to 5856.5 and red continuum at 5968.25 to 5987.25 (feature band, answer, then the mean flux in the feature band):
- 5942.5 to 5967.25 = 1.04 angstrom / 0.665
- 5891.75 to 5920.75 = 0.55 angstrom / 0.662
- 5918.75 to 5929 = 0.59 angstrom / 0.643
